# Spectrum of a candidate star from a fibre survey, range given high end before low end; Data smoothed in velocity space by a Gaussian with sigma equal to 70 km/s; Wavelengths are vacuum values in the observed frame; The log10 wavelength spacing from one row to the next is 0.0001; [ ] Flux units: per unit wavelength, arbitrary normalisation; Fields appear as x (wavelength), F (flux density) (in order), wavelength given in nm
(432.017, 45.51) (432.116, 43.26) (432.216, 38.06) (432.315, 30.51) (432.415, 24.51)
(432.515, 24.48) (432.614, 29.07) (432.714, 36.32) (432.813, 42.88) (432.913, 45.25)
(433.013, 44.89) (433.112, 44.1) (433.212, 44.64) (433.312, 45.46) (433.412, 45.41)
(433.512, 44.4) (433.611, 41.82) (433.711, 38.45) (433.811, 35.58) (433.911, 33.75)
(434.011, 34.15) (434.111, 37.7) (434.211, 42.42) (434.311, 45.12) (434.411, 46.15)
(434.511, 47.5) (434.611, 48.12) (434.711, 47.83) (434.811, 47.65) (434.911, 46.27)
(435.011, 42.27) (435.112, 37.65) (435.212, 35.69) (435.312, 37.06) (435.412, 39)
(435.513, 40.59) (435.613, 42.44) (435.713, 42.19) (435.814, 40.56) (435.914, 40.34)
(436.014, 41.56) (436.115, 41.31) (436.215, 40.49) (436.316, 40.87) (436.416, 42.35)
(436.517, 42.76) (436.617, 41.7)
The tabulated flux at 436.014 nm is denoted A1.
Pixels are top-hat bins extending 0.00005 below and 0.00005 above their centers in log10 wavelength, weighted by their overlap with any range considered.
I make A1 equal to 41.56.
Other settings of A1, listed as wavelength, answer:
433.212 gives 44.64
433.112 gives 44.1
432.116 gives 43.26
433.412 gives 45.41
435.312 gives 37.06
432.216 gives 38.06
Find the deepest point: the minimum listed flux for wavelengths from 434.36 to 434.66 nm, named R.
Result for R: 46.15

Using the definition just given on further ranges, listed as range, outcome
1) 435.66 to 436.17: 40.34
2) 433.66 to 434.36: 33.75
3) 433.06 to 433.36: 44.1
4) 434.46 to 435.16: 37.65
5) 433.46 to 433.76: 38.45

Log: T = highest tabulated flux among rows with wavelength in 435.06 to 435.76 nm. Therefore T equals 42.44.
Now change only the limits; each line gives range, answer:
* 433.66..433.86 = 38.45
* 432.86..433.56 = 45.46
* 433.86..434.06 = 34.15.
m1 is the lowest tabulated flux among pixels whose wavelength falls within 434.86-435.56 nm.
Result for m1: 35.69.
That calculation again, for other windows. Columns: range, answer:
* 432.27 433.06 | 24.48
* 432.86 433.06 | 44.89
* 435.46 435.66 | 40.59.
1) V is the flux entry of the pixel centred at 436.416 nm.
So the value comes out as 42.35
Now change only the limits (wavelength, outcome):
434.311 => 45.12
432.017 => 45.51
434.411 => 46.15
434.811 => 47.65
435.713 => 42.19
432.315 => 30.51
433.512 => 44.4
